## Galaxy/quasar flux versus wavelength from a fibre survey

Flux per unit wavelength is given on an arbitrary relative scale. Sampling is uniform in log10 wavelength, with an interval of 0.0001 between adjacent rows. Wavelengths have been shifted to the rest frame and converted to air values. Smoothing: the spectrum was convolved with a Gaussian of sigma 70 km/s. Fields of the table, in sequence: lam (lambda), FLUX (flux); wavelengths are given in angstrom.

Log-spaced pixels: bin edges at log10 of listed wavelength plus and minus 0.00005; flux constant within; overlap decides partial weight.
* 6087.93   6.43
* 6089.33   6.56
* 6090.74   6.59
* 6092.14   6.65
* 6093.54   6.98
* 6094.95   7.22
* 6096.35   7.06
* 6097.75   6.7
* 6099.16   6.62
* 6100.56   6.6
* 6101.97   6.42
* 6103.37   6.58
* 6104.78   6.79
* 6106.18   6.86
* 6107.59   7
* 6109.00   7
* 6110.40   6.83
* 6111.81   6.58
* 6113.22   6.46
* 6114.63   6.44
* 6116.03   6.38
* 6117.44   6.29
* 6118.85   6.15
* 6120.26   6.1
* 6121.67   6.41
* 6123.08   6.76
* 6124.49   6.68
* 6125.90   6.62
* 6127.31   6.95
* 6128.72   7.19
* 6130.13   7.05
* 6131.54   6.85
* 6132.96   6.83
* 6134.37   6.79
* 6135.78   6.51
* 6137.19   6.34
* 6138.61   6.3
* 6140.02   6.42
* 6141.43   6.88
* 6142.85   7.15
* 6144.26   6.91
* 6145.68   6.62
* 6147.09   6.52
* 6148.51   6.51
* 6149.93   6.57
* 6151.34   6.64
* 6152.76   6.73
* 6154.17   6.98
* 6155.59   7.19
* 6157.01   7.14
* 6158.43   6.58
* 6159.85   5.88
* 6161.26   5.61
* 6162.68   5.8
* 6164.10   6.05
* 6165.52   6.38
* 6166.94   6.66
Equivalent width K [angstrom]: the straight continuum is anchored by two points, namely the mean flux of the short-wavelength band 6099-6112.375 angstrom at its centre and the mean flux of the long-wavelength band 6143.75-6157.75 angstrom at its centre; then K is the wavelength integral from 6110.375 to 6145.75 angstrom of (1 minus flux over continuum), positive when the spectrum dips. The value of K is 0.7 angstrom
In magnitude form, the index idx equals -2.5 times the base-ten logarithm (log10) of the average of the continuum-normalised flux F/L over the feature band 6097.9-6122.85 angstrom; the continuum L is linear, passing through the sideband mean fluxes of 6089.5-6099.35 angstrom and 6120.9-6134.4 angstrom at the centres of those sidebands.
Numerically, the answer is 0.04 mag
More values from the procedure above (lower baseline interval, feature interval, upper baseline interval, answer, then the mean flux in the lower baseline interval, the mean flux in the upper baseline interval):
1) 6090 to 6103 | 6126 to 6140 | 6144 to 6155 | -0.01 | 6.75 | 6.68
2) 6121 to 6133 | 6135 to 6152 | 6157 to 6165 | -0.03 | 6.81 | 6.1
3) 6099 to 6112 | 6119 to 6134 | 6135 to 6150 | -0.01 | 6.74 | 6.61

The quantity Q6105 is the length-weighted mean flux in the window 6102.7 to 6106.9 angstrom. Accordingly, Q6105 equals 6.74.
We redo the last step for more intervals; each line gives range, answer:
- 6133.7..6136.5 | 6.66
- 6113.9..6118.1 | 6.38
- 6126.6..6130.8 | 7.07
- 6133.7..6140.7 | 6.47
